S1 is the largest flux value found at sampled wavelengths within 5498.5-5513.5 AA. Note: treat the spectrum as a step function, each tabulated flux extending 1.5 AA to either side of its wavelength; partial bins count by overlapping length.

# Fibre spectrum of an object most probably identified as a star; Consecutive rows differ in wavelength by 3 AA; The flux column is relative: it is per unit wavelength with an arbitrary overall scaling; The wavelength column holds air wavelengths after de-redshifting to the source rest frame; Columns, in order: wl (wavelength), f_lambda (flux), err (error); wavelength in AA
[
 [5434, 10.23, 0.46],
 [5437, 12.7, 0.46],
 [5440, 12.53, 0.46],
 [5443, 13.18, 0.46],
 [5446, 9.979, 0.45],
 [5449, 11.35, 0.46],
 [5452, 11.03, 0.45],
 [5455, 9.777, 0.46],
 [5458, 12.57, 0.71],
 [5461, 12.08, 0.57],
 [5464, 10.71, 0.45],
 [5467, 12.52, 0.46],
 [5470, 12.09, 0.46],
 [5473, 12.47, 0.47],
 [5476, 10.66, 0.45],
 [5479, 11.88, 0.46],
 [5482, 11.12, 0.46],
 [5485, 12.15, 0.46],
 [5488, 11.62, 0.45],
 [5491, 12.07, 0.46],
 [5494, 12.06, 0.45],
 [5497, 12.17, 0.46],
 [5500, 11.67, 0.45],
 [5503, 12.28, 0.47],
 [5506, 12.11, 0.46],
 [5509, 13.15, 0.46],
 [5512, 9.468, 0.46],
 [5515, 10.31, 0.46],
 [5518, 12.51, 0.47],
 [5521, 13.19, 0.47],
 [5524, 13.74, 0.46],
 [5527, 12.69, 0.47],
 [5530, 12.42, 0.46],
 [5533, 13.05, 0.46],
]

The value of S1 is 13.15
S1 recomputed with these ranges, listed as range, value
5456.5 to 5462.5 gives 12.57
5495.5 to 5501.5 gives 12.17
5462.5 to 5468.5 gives 12.52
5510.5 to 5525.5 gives 13.74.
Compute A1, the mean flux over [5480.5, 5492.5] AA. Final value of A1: 11.7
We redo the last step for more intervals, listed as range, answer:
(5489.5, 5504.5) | 12.1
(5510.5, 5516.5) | 9.89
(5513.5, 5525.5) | 12.4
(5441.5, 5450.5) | 11.5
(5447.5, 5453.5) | 11.2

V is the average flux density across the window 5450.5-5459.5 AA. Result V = 11.1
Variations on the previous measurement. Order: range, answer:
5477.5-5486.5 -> 11.7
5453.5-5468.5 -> 11.5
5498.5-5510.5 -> 12.3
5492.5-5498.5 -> 12.1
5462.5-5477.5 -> 11.7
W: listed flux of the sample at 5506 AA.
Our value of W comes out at 12.11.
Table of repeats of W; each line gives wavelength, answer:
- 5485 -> 12.15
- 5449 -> 11.35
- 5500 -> 11.67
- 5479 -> 11.88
